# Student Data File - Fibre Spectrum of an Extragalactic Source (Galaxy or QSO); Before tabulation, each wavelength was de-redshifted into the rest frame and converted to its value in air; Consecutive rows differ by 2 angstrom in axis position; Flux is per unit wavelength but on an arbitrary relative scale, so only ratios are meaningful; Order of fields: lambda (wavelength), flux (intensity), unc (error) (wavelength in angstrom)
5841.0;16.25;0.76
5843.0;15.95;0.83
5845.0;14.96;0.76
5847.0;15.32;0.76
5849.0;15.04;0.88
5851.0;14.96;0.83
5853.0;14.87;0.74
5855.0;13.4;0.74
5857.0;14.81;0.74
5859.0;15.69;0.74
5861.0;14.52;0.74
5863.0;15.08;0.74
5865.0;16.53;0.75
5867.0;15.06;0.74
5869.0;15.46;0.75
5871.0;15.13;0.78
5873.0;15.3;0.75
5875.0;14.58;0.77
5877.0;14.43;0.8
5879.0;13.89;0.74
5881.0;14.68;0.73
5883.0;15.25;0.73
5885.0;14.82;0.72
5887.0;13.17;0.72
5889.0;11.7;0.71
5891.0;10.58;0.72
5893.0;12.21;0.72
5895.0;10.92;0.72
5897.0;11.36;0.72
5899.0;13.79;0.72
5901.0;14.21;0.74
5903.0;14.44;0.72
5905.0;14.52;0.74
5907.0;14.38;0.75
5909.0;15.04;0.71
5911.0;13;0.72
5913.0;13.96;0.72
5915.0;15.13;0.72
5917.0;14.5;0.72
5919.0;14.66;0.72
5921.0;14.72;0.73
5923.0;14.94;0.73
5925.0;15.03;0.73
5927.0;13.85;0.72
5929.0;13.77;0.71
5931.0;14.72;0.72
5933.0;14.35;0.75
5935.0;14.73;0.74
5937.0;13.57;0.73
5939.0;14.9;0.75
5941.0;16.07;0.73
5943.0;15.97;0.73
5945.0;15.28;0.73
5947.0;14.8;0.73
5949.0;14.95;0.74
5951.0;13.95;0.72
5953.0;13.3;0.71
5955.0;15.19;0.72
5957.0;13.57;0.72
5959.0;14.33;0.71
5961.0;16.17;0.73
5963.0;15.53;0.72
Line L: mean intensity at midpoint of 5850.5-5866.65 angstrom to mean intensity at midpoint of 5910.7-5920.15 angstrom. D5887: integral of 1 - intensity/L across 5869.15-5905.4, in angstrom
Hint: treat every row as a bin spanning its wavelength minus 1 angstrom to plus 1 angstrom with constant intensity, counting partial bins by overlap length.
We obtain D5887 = 2.5 angstrom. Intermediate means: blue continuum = 15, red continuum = 14.4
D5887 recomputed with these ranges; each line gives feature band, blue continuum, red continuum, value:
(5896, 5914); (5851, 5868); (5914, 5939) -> 1.0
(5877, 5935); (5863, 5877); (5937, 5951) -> 5.0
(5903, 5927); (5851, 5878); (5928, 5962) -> 0.5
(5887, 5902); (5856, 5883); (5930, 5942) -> 2.7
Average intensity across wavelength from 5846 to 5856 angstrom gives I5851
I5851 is 14.7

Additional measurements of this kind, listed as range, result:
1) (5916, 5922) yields 14.6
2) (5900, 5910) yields 14.5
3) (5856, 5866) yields 15.3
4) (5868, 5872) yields 15.3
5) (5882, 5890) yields 13.7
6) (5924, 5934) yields 14.3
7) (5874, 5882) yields 14.4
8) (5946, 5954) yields 14.2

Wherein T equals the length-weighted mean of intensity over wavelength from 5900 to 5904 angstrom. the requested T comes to 14.3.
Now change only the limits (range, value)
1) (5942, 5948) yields 15.3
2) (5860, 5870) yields 15.3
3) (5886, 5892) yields 11.8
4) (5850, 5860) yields 14.7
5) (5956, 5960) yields 13.9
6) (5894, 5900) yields 12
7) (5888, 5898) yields 11.4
